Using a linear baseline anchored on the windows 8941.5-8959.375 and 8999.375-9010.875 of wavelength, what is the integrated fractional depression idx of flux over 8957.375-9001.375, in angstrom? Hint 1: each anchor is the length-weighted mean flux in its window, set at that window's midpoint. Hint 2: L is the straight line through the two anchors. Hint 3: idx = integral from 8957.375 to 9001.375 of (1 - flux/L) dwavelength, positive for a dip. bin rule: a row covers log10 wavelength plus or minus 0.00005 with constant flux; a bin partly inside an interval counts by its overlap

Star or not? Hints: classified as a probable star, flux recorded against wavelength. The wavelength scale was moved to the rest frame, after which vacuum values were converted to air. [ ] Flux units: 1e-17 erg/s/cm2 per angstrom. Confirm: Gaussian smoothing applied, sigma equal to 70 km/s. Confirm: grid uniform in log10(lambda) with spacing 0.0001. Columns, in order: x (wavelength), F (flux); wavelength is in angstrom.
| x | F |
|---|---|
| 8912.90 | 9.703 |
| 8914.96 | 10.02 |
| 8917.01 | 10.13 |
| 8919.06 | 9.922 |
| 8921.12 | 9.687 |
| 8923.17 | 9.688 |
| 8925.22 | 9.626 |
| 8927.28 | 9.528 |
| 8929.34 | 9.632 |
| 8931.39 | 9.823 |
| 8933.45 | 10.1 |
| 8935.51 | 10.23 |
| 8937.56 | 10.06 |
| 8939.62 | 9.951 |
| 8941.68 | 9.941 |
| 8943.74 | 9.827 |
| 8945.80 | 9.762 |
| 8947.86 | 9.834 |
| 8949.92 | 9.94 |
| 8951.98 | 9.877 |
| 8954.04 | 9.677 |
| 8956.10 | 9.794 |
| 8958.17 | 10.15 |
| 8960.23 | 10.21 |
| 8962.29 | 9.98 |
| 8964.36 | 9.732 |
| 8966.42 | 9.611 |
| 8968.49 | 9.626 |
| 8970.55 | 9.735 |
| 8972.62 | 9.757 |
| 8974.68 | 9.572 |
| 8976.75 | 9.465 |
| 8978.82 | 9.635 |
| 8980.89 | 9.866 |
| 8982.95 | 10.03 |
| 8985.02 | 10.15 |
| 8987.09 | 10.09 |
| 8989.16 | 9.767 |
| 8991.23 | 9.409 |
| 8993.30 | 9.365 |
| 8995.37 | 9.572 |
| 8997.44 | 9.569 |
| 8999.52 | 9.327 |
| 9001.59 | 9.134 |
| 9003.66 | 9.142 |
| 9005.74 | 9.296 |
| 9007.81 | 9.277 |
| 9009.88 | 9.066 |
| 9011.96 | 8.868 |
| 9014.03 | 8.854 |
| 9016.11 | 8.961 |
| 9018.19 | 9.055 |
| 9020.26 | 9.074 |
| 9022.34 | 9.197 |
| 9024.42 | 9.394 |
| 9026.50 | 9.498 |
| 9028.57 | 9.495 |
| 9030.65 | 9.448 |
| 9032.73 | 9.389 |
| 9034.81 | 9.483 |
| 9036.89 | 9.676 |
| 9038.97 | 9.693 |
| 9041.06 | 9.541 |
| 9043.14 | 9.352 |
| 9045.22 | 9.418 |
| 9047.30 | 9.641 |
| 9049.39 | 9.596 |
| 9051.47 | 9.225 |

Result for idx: -1.0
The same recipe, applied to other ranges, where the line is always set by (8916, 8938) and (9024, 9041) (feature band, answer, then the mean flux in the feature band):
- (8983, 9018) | 0.9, 9.37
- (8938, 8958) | -0.2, 9.86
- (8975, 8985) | -0.1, 9.78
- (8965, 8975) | 0.0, 9.68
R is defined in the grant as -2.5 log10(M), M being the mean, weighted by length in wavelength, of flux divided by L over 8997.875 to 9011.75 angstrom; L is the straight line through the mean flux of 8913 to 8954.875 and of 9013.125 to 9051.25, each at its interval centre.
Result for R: 0.04 mag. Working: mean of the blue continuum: 9.86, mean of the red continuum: 9.37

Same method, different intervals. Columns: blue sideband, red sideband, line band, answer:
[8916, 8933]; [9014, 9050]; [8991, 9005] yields 0.018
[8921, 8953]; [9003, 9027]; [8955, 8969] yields -0.029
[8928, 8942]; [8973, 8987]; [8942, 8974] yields 0.005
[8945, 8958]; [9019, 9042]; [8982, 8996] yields -0.014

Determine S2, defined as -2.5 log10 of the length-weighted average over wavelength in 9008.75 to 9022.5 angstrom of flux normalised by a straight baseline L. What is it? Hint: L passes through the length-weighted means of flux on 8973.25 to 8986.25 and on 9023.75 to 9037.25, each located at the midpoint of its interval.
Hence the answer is 0.067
